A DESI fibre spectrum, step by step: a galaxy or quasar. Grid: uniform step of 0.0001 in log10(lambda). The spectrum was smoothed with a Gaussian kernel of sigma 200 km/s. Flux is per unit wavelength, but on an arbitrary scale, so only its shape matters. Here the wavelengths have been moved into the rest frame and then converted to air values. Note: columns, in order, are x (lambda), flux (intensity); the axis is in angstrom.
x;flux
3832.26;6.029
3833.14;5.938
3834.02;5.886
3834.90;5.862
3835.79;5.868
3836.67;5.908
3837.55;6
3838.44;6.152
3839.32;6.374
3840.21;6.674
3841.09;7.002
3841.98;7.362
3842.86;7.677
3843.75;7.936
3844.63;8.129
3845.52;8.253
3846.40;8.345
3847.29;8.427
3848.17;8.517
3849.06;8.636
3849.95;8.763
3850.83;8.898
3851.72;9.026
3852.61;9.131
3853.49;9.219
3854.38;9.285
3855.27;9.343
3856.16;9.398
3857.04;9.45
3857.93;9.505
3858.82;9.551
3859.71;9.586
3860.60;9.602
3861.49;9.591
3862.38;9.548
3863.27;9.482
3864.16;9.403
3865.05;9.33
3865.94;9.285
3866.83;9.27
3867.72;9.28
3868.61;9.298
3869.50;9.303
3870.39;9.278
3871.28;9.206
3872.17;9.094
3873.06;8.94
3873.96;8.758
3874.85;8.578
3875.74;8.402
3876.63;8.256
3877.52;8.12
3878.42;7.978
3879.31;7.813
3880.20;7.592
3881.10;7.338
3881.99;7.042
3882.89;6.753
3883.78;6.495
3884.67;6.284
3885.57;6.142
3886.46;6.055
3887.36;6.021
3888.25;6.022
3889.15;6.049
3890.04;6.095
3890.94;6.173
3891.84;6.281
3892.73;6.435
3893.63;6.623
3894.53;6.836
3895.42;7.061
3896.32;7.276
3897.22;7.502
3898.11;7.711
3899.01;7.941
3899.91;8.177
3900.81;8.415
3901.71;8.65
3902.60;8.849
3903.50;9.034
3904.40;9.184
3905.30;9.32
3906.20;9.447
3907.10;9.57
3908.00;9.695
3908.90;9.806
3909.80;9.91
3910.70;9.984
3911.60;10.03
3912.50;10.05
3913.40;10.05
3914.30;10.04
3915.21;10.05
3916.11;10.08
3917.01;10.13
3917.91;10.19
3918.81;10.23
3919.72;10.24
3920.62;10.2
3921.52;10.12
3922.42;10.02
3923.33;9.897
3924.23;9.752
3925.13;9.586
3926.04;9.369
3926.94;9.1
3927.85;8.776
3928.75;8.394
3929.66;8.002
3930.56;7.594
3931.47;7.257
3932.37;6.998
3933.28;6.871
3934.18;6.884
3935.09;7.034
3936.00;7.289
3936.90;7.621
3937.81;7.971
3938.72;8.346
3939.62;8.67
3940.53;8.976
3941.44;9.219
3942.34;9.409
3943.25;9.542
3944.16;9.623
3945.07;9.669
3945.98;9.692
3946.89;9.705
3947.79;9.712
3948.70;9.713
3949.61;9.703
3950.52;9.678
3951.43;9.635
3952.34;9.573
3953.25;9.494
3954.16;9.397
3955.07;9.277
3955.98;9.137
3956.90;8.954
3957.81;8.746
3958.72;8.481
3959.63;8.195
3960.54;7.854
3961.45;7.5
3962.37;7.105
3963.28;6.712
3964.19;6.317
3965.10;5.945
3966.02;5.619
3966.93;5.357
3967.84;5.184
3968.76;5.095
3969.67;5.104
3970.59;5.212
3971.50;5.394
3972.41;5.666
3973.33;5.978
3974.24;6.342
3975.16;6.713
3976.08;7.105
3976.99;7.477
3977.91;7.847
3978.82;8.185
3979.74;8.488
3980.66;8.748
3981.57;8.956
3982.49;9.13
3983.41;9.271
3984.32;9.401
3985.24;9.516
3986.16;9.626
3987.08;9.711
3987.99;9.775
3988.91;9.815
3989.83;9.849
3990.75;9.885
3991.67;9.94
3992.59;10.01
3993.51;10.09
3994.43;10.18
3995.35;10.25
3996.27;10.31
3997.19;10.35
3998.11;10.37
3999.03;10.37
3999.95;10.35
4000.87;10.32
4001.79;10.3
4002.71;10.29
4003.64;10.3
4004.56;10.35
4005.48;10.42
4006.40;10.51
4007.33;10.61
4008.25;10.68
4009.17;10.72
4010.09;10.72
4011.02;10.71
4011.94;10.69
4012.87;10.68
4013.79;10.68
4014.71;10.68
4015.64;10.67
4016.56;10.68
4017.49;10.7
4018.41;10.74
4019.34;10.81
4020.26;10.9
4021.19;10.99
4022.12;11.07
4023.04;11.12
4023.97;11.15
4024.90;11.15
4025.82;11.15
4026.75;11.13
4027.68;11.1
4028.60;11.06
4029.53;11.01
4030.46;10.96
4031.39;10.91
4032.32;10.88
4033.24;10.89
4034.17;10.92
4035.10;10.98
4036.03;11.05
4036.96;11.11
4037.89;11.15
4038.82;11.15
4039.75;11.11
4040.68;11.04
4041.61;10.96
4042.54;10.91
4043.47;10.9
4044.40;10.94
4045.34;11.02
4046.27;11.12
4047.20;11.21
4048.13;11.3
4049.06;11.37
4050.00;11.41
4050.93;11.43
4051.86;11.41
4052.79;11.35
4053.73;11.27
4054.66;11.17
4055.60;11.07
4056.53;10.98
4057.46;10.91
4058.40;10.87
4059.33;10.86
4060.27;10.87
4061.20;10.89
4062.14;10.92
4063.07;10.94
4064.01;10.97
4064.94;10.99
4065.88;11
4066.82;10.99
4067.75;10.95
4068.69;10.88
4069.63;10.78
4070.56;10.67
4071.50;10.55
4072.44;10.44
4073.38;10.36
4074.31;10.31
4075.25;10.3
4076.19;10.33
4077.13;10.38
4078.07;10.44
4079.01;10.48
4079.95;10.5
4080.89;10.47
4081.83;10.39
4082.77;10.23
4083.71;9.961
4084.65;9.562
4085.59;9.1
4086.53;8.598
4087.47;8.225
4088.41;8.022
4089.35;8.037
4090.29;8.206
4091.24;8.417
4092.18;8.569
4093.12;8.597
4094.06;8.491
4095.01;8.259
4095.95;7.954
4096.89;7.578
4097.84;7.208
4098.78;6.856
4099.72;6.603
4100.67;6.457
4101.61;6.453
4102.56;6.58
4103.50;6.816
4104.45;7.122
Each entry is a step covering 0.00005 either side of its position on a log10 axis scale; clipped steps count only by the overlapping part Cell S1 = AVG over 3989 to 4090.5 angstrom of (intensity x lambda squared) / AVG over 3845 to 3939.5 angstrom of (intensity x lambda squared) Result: 1.34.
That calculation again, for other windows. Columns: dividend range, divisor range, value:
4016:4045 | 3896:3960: 1.28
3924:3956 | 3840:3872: 1.03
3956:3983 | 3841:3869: 0.84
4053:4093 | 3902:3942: 1.21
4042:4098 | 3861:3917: 1.34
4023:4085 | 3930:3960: 1.32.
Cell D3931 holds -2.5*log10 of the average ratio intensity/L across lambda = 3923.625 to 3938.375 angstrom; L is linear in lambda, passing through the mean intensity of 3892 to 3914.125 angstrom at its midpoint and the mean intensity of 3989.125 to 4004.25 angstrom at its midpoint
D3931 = 0.132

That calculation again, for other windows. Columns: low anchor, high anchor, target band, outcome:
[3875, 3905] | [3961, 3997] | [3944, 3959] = -0.21 mag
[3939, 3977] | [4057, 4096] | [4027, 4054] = -0.19 mag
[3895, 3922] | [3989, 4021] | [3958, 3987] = 0.36 mag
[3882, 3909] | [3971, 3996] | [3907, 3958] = -0.16 mag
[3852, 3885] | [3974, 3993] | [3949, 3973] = 0.18 mag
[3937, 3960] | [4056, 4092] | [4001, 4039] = -0.11 mag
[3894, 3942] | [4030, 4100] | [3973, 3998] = 0.06 mag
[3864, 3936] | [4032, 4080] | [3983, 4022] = -0.03 mag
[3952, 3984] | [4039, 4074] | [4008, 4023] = -0.16 mag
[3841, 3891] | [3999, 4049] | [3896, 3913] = -0.01 mag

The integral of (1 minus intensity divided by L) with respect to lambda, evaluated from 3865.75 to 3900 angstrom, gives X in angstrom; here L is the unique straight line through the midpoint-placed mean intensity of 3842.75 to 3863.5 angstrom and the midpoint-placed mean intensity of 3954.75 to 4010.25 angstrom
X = 5.06 angstrom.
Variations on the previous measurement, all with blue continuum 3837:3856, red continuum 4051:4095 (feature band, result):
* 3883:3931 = 0.8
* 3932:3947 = 0.9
